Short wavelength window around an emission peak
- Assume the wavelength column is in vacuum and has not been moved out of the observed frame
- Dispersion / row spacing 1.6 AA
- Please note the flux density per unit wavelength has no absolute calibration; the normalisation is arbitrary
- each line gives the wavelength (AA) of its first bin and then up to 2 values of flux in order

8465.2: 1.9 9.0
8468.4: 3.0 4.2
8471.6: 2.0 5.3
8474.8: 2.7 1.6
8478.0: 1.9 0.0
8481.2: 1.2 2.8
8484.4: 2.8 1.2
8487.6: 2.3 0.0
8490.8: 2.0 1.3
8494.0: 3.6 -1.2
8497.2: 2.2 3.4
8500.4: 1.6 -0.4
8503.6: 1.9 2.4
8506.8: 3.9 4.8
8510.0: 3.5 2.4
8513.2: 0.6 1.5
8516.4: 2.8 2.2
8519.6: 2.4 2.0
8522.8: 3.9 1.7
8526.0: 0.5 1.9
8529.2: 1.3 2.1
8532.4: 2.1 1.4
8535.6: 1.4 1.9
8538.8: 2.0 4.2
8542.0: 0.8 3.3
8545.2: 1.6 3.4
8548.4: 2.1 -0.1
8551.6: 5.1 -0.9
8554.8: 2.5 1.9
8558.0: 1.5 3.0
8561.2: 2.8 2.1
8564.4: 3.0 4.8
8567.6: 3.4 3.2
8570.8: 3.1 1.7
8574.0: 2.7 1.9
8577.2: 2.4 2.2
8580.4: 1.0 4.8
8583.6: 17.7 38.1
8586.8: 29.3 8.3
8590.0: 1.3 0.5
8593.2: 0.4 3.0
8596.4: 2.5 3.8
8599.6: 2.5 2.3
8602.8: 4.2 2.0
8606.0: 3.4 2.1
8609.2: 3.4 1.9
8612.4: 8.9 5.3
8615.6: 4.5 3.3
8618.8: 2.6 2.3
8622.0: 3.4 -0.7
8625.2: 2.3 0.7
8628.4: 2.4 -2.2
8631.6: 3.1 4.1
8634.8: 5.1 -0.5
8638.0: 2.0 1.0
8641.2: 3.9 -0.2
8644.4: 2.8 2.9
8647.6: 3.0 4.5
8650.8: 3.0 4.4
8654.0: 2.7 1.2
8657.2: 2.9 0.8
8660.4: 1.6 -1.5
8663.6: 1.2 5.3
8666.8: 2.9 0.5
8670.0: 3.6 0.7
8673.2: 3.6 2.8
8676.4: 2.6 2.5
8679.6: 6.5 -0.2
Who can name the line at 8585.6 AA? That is Halpha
